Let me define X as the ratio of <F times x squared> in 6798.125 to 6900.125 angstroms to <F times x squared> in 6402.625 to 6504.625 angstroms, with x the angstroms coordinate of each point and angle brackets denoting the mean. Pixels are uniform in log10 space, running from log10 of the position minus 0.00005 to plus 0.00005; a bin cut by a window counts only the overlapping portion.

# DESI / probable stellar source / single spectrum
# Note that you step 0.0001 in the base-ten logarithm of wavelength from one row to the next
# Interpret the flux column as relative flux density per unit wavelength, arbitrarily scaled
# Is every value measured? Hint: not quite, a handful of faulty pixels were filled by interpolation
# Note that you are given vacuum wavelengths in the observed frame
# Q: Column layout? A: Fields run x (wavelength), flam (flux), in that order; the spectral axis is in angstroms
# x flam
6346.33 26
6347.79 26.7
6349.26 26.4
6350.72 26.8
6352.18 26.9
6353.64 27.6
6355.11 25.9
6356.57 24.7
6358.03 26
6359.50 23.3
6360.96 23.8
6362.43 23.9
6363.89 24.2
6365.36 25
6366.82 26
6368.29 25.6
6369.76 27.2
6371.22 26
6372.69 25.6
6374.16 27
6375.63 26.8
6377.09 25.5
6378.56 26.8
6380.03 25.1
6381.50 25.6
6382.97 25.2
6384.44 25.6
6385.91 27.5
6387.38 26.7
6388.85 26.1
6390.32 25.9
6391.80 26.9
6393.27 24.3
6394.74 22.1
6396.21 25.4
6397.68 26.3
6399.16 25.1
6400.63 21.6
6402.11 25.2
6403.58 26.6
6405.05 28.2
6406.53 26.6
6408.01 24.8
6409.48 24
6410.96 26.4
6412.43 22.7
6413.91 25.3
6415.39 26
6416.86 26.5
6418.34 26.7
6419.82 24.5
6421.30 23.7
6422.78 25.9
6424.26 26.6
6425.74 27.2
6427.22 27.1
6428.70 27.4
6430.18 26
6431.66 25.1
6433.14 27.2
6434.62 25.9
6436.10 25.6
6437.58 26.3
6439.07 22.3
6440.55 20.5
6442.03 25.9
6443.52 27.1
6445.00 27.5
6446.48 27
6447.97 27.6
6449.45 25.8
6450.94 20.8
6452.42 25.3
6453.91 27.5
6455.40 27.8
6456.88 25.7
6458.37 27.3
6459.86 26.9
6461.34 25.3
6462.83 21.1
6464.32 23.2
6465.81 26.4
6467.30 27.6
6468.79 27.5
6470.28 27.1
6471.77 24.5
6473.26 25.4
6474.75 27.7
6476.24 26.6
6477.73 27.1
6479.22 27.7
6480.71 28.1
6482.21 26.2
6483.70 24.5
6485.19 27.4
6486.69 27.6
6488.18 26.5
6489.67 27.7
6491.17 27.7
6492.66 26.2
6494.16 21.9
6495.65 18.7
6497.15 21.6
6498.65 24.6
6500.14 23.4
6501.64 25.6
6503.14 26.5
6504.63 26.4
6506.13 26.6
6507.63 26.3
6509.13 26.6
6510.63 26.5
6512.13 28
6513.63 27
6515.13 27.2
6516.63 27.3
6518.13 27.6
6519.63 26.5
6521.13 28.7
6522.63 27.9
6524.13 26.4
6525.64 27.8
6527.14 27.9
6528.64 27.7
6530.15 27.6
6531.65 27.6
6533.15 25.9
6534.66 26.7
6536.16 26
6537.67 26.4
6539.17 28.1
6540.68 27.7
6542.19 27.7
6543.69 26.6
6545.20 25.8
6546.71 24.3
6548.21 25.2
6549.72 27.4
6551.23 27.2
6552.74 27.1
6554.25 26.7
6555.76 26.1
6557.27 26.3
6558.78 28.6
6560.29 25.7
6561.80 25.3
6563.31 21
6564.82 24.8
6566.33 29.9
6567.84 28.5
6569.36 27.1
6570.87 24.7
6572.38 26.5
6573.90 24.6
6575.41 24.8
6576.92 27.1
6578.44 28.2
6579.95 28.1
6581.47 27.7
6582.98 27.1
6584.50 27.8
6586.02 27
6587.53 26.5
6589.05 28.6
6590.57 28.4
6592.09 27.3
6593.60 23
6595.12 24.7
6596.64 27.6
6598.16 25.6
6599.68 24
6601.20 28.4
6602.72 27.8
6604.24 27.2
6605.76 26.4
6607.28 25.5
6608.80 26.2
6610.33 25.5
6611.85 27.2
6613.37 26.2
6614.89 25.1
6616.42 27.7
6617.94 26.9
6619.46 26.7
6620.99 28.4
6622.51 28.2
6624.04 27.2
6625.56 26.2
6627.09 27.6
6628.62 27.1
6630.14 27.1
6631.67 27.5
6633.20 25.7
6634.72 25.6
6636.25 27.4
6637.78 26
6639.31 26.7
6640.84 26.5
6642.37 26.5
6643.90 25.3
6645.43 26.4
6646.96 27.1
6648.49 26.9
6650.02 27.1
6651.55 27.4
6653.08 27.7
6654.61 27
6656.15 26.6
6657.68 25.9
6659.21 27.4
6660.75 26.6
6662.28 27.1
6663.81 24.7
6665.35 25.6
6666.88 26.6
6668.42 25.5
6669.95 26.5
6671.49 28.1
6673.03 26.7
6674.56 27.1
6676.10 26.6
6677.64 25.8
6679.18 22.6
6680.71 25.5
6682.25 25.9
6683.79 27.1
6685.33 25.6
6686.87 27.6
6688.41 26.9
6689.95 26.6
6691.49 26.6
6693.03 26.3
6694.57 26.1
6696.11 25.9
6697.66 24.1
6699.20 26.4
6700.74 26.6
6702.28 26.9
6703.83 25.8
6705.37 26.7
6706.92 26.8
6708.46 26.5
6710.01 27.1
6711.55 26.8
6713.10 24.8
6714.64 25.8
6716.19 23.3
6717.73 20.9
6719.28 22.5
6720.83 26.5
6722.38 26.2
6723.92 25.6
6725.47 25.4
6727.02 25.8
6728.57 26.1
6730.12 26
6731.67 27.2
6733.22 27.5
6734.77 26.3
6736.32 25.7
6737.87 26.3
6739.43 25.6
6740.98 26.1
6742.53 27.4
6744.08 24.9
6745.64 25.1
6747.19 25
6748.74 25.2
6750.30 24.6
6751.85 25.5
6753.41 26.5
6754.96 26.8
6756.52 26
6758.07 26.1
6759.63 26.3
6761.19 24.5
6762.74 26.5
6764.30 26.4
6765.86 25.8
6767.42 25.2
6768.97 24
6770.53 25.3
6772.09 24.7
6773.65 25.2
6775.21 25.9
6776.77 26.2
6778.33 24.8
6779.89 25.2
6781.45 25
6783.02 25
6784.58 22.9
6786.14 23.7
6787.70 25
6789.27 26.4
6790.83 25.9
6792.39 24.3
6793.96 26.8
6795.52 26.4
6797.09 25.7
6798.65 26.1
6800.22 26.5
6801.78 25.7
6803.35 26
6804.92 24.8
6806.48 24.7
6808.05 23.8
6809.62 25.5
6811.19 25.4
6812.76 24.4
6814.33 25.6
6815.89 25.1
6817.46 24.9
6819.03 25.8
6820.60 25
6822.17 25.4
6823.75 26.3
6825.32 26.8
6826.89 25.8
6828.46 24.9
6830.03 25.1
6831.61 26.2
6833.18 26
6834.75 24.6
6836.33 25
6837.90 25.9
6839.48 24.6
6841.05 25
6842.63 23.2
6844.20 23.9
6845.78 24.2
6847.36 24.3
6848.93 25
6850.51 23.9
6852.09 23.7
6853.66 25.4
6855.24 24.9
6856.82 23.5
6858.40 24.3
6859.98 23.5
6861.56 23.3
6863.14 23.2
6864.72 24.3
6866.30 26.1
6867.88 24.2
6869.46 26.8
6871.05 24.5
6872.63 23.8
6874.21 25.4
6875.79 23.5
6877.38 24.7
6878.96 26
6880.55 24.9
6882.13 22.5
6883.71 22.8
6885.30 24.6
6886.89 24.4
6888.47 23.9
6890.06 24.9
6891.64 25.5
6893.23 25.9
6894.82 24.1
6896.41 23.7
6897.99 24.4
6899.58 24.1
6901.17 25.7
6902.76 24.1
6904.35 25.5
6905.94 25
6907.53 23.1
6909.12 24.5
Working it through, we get 1.09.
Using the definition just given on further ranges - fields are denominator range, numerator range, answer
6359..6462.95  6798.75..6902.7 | 1.11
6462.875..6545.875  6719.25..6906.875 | 1.05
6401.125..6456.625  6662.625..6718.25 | 1.09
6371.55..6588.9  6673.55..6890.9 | 1.06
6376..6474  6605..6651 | 1.11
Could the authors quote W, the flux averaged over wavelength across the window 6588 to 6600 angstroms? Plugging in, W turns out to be 26.2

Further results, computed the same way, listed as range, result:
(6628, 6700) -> 26.4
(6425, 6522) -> 26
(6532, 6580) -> 26.4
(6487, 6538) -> 26.3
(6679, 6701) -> 26.1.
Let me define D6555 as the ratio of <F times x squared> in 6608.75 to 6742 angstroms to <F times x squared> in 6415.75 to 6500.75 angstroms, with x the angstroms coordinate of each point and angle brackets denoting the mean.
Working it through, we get 1.09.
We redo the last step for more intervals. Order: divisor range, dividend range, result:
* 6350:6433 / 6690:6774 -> 1.11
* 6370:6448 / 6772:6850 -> 1.11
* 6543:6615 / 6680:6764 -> 1.02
